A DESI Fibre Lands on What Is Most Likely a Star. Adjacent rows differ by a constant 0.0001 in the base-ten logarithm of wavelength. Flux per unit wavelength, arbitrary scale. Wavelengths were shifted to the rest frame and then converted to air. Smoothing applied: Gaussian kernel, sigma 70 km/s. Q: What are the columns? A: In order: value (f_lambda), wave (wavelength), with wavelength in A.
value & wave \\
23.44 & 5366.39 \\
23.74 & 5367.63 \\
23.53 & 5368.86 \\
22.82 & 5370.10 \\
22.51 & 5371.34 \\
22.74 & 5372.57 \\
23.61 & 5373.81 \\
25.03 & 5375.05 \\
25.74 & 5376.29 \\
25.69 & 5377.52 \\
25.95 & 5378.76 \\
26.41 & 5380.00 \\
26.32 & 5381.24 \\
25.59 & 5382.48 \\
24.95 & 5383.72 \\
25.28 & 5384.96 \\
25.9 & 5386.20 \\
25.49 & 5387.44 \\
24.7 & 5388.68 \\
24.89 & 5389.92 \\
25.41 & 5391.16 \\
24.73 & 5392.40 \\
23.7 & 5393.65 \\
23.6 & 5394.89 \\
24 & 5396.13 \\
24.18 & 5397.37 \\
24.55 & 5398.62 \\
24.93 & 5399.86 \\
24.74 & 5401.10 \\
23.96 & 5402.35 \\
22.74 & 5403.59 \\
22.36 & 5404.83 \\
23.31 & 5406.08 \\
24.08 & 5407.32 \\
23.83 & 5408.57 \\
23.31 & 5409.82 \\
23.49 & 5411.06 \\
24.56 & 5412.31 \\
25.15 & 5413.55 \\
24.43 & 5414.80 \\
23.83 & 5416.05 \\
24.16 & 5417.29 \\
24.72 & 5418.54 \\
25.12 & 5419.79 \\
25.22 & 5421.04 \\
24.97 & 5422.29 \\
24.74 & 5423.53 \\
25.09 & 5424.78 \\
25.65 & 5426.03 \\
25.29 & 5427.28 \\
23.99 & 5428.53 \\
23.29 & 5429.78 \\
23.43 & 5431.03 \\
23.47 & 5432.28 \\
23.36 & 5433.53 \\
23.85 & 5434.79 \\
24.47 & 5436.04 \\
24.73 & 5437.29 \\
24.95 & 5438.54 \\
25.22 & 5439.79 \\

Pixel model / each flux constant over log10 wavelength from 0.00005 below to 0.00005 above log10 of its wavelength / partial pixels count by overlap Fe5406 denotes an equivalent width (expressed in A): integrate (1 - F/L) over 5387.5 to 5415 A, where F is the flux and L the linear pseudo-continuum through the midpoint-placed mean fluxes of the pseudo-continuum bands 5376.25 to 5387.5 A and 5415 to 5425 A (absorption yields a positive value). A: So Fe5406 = 1.2 A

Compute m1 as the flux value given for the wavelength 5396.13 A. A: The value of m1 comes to 24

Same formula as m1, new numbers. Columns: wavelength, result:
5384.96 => 25.28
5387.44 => 25.49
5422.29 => 24.97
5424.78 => 25.09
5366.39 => 23.44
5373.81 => 23.61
